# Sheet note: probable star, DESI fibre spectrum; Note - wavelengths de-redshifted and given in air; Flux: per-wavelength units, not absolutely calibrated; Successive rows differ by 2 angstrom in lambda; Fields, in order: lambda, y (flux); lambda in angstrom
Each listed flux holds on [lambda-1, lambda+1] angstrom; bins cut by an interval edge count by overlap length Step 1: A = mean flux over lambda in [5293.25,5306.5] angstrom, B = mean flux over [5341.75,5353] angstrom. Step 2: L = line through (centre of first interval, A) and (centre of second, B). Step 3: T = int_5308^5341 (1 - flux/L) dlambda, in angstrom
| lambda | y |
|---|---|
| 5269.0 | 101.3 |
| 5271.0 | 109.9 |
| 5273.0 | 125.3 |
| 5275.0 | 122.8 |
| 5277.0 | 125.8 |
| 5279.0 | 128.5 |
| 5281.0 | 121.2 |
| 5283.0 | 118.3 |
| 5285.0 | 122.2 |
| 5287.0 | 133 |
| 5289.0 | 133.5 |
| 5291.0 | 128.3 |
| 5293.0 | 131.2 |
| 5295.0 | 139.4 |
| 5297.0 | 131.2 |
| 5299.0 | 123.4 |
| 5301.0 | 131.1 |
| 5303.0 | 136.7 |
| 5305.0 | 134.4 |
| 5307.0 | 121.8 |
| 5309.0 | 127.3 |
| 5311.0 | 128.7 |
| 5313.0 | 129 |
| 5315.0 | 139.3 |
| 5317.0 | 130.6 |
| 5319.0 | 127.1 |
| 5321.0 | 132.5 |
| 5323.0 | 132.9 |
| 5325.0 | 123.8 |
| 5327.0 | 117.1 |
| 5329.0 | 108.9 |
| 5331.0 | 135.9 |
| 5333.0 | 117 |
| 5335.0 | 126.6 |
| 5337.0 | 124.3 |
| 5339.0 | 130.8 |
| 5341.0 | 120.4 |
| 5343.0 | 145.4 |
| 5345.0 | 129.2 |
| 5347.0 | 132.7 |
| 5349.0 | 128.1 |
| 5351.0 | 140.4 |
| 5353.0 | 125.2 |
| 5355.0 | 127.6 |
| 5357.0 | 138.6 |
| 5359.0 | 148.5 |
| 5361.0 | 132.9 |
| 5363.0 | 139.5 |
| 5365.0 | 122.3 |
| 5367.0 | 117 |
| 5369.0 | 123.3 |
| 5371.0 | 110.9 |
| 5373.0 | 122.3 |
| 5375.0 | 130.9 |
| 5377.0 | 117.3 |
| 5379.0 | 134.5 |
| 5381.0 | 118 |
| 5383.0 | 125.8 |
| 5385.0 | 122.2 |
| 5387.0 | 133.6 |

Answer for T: 1.56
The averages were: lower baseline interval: 132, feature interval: 127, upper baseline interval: 134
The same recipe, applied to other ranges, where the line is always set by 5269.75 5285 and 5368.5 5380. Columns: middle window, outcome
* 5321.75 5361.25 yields -2.15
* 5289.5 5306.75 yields -1.39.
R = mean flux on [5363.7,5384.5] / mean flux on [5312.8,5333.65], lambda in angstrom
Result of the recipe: 1.0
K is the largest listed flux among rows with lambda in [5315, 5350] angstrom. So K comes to 145.4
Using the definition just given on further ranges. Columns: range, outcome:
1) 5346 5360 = 148.5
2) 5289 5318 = 139.4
